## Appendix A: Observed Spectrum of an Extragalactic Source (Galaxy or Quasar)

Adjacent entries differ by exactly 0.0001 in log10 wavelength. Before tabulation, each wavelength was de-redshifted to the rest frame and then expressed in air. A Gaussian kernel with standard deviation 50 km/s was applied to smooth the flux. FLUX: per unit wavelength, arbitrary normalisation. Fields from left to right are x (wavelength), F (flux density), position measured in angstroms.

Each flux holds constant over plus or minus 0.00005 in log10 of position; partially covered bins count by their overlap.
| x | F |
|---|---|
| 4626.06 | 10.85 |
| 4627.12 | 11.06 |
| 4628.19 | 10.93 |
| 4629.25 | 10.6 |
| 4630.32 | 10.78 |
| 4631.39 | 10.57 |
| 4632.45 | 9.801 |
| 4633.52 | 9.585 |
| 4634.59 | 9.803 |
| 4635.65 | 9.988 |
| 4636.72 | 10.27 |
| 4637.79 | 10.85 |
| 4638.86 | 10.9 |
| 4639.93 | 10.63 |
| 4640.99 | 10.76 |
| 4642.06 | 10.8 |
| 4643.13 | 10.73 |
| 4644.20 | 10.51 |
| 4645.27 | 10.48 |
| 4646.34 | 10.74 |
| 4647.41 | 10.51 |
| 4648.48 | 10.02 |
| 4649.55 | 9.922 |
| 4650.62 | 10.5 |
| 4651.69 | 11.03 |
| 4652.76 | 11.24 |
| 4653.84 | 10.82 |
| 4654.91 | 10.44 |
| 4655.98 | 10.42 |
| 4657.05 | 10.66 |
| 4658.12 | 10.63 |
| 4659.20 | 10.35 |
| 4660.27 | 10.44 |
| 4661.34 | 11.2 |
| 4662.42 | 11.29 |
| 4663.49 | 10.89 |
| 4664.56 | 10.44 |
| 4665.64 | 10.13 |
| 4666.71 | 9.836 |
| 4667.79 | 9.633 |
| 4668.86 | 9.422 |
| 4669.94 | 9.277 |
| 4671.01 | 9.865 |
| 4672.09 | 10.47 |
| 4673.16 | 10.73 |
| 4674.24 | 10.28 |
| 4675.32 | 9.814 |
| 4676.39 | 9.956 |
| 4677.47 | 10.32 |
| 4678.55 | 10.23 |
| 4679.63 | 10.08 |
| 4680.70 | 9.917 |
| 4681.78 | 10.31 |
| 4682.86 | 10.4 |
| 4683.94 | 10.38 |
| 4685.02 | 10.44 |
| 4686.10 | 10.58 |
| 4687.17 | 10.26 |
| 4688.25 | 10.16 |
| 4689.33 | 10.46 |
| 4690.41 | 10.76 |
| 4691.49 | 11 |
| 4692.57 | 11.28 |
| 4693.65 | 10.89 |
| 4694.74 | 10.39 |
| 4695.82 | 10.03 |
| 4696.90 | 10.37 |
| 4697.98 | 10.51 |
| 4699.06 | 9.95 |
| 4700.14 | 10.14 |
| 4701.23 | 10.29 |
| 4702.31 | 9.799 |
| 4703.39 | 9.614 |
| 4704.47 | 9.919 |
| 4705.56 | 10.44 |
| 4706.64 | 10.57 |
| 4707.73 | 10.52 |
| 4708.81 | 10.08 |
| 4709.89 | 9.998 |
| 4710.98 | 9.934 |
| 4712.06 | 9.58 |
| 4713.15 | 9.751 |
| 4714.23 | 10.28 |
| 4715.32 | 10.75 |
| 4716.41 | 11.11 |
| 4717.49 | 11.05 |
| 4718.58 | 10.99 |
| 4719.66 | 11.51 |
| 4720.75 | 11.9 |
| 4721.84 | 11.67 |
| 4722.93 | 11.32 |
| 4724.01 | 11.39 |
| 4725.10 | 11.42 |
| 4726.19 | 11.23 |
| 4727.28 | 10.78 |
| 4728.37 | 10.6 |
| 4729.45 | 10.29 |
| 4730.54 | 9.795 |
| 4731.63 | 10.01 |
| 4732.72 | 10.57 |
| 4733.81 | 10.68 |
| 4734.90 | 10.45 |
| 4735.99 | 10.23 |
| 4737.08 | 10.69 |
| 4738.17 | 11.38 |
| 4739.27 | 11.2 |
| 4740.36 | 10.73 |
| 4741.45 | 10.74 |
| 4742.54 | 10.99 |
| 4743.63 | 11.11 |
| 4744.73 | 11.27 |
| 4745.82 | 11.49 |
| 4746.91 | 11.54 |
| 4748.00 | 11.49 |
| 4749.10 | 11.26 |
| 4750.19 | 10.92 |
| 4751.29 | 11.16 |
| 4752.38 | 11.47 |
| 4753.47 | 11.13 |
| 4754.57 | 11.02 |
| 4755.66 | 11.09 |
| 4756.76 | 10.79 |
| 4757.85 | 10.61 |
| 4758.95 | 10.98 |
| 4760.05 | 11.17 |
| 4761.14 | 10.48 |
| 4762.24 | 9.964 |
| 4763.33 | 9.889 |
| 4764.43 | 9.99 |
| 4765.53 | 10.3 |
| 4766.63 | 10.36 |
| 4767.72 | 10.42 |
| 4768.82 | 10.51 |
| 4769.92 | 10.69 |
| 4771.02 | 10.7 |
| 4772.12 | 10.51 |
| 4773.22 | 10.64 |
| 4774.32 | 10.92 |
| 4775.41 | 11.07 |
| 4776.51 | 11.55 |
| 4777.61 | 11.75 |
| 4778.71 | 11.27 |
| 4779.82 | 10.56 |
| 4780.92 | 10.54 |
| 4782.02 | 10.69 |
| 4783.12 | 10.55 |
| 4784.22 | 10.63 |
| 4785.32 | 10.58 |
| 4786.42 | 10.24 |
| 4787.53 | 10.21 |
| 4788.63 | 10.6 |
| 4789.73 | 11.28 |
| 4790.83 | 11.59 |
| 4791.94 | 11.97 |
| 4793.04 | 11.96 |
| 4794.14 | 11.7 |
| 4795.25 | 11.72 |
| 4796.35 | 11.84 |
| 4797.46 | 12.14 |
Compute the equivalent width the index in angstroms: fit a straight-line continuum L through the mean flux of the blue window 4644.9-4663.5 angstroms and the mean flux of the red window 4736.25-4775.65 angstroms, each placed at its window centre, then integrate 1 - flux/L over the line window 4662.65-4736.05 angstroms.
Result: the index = 2.13 angstroms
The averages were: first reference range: 10.6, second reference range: 10.8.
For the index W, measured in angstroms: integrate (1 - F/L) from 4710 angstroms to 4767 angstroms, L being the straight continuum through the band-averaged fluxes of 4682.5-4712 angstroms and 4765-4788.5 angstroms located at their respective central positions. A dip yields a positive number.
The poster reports -1.6 angstroms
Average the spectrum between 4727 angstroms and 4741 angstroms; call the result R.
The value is 10.6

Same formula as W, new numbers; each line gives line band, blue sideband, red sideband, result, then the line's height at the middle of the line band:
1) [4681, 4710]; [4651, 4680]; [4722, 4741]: 0.5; 10.5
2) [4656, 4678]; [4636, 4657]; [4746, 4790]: 0.7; 10.6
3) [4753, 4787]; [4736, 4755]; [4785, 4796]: 1.4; 11.2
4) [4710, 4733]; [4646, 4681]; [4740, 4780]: -0.2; 10.7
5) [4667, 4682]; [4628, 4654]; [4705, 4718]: 0.6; 10.4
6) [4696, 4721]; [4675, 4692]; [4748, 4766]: 0.3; 10.5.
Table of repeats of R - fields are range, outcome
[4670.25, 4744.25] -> 10.5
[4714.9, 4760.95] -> 11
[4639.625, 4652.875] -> 10.6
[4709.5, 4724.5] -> 10.8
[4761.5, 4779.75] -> 10.7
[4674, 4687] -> 10.2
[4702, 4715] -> 10.1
